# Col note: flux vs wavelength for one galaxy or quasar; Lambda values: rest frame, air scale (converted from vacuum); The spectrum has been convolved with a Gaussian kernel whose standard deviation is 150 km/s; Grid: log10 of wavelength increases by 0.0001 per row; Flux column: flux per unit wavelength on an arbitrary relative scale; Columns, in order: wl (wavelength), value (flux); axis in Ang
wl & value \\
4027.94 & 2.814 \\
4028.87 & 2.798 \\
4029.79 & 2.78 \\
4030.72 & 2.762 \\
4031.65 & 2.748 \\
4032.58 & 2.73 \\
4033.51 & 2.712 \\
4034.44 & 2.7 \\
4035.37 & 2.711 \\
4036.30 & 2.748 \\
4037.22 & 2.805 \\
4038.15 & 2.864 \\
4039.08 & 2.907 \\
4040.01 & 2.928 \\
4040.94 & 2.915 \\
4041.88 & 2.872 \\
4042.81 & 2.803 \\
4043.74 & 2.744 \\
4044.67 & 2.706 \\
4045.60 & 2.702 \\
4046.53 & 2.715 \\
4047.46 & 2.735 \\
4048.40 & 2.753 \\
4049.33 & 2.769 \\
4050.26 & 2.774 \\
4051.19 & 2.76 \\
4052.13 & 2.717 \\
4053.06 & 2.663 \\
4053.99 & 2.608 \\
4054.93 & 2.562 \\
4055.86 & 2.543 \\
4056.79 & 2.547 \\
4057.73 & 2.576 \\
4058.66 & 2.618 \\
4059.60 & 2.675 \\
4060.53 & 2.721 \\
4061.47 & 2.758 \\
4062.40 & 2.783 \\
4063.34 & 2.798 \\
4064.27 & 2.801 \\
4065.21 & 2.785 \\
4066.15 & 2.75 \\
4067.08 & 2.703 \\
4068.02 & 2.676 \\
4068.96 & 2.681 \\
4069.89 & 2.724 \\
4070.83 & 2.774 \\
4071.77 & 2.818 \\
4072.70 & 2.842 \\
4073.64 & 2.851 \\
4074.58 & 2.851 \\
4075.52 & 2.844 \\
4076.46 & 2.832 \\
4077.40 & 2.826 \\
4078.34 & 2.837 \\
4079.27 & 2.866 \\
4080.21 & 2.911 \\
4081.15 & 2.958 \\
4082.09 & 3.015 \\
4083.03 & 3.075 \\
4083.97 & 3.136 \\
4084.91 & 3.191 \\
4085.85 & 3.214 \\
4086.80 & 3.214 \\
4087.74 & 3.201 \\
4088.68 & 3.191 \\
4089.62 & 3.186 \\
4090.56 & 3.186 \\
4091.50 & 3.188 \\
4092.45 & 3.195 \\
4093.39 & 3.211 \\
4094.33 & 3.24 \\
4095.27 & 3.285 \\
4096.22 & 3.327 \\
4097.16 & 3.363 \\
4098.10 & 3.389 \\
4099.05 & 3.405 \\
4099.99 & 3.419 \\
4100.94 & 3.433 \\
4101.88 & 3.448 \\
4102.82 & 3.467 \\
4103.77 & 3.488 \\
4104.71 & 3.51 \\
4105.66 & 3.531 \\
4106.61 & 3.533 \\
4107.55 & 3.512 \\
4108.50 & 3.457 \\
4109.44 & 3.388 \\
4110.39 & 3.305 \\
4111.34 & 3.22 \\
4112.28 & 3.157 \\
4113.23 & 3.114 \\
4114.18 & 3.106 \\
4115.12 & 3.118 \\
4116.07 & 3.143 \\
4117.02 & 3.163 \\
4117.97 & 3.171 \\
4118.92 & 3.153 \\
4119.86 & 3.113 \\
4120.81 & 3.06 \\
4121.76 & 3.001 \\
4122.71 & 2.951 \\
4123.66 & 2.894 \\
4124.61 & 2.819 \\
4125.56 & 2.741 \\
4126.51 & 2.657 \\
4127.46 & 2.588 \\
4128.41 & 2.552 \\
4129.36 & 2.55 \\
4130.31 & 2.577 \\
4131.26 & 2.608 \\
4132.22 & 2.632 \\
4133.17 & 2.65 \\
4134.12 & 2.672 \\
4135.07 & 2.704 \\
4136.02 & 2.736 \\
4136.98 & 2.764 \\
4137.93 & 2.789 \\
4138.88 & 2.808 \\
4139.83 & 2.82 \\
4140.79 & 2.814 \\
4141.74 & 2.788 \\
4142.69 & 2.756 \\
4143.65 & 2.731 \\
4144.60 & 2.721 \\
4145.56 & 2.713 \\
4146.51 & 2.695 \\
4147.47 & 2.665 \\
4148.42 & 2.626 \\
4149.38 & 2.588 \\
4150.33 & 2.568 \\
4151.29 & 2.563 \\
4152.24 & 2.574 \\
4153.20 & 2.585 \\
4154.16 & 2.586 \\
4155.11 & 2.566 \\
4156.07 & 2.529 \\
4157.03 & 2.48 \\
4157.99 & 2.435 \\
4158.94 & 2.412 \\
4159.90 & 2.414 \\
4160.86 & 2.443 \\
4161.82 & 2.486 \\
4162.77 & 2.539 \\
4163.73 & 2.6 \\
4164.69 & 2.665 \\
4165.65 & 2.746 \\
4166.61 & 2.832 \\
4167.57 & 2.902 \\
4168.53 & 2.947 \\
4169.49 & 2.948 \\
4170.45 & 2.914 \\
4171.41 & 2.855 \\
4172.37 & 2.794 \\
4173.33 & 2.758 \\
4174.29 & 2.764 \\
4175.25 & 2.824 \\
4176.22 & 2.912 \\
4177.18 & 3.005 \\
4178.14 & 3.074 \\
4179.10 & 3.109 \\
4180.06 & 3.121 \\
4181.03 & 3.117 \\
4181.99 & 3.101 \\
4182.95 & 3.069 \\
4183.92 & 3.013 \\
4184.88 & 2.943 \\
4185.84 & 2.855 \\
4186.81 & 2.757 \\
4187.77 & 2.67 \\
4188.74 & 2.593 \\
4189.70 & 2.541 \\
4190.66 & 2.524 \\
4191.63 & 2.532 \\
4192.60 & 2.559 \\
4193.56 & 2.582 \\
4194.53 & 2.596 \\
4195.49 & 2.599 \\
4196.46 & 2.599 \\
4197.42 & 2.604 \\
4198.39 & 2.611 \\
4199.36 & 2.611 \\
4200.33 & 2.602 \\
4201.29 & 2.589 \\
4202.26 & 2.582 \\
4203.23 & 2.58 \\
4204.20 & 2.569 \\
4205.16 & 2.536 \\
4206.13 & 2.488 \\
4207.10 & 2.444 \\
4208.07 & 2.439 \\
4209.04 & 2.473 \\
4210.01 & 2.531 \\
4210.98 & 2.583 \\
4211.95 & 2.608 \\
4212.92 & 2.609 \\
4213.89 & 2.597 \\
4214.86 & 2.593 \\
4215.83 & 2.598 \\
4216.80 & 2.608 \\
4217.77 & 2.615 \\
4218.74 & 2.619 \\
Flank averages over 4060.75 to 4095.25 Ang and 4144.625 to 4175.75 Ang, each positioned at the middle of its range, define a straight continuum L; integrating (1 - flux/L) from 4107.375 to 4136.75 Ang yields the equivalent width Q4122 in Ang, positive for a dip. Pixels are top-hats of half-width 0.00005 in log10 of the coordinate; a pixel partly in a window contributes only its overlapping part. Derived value -1.6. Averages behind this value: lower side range 2.95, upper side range 2.66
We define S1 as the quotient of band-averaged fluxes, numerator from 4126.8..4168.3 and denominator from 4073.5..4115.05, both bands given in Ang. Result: 0.82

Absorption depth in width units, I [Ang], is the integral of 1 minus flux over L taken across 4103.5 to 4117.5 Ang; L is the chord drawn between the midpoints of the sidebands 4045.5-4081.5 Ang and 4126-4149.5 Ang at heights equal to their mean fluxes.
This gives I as -3.1 Ang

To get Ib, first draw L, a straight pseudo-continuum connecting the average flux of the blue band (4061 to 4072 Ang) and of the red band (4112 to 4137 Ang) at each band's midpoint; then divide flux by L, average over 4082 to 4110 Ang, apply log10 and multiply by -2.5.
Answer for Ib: -0.18 mag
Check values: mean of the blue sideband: 2.75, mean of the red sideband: 2.86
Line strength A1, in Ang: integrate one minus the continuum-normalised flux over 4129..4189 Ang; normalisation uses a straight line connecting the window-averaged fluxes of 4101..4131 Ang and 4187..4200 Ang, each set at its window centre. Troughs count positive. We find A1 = 1.6 Ang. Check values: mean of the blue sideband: 3.11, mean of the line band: 2.74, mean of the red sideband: 2.59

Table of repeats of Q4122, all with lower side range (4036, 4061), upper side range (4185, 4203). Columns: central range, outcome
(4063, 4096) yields -3.2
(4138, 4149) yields -0.3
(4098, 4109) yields -3.2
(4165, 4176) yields -0.9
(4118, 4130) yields -0.8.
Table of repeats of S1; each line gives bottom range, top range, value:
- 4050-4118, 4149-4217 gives 0.88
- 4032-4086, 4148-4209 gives 0.96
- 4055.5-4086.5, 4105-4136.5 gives 1.06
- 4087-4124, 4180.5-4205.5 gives 0.82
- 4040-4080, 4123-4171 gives 0.97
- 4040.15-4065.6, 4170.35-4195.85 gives 1.04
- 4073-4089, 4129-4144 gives 0.91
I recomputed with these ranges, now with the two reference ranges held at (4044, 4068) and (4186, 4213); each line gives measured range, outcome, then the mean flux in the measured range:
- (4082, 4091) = -1.7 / 3.17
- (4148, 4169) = 0.1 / 2.59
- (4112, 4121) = -1.6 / 3.13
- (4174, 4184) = -1.6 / 3.01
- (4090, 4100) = -2.3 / 3.29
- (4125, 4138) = -0.1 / 2.66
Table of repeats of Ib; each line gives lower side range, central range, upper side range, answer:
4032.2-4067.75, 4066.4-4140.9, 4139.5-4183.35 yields -0.11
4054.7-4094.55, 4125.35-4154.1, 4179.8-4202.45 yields 0.05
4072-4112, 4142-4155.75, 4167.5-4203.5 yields 0.12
